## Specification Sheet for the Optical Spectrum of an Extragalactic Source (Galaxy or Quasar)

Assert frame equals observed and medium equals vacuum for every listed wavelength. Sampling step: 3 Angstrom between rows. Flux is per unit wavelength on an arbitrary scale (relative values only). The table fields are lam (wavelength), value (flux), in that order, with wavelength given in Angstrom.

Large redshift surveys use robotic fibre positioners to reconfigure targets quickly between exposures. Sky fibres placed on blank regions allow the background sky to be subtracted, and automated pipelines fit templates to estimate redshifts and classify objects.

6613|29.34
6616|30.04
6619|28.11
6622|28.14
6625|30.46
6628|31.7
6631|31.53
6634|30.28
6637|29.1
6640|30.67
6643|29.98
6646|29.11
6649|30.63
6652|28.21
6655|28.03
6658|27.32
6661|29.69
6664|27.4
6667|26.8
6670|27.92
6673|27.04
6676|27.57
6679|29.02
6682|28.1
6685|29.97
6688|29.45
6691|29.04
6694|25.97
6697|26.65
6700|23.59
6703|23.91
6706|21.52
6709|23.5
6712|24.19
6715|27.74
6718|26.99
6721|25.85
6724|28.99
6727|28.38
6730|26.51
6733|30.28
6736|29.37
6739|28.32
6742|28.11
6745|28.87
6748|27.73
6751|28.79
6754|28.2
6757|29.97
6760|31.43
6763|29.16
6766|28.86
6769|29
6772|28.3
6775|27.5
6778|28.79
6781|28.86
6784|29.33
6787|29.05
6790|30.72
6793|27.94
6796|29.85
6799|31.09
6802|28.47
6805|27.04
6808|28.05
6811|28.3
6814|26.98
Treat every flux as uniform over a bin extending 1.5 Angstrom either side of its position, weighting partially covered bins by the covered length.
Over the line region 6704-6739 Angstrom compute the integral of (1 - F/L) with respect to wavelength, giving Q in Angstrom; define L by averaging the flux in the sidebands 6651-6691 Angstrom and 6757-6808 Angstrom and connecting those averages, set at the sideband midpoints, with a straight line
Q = 2.4 Angstrom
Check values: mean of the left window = 28.2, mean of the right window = 29.1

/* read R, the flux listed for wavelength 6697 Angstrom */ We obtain 26.65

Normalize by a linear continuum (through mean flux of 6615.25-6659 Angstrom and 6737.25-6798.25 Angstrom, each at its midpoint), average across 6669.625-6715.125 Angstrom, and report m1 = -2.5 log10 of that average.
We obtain 0.11 mag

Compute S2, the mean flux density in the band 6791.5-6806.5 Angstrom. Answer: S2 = 28.9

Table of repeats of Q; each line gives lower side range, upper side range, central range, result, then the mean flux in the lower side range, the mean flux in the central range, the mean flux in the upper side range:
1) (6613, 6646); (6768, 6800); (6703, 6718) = 2.6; 29.9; 24.5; 29.1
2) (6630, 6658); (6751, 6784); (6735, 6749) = 0.3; 29.6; 28.5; 29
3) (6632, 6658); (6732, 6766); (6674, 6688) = 0.3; 29.4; 28.7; 29.1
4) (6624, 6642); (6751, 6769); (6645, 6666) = 1.3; 30.6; 28.6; 29.4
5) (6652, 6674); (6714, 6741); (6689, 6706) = 1.4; 27.8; 25.6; 28.1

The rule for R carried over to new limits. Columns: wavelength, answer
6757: 29.97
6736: 29.37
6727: 28.38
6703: 23.91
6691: 29.04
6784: 29.33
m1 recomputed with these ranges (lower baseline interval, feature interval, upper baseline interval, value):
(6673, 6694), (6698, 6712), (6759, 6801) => 0.22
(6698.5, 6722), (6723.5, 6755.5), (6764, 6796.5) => -0.08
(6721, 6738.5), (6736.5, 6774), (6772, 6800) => 0.00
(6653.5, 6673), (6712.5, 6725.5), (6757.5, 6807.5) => 0.05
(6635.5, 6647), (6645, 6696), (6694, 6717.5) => -0.03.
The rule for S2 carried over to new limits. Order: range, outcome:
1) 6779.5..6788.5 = 29.1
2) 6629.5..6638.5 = 30.3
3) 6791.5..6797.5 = 28.9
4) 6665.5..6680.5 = 27.7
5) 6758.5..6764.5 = 30.3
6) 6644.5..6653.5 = 29.3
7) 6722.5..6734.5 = 28.5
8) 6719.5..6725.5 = 27.4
